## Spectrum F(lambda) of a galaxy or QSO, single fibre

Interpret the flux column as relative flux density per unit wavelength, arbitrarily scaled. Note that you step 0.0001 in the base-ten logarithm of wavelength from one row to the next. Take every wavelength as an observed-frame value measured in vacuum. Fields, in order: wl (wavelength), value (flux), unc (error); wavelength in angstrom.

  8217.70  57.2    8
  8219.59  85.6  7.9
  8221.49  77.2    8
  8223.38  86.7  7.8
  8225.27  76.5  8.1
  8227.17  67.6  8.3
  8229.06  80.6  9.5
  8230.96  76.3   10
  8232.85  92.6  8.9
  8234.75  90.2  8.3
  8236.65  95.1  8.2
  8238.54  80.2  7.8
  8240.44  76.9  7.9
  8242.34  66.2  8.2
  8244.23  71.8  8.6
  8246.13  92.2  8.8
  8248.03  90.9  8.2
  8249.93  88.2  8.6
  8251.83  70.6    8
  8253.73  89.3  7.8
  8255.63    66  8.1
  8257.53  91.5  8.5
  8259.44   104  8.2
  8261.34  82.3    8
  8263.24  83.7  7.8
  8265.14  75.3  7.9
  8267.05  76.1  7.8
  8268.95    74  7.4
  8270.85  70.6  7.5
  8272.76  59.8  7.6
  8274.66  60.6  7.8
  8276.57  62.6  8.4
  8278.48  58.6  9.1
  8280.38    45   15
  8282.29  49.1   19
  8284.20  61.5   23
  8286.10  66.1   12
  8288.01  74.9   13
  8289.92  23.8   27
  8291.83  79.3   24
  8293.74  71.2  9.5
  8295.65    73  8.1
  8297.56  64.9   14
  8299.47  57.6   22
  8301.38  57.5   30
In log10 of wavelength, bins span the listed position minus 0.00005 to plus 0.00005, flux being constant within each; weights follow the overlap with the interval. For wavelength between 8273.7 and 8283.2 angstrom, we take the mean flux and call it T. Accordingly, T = 55.2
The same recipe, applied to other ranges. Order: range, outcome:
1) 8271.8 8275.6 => 60.2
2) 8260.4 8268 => 79.4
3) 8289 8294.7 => 58.3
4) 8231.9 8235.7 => 91.4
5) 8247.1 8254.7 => 84.7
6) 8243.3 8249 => 85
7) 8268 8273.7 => 68.2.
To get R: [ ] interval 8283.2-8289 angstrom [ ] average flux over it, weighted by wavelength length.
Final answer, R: 67.1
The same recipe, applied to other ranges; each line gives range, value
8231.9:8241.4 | 87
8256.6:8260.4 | 97.6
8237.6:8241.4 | 78.4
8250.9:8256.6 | 75.4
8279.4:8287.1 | 55.6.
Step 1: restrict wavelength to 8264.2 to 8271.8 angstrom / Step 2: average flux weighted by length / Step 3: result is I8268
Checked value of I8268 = 74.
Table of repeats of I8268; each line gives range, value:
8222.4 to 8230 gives 77.9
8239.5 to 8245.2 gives 71.7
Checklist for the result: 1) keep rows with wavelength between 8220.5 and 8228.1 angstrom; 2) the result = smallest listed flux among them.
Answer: 67.6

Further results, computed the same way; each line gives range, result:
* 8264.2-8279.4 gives 58.6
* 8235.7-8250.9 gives 66.2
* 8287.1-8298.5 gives 23.8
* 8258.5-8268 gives 75.3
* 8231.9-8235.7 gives 90.2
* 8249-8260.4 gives 66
